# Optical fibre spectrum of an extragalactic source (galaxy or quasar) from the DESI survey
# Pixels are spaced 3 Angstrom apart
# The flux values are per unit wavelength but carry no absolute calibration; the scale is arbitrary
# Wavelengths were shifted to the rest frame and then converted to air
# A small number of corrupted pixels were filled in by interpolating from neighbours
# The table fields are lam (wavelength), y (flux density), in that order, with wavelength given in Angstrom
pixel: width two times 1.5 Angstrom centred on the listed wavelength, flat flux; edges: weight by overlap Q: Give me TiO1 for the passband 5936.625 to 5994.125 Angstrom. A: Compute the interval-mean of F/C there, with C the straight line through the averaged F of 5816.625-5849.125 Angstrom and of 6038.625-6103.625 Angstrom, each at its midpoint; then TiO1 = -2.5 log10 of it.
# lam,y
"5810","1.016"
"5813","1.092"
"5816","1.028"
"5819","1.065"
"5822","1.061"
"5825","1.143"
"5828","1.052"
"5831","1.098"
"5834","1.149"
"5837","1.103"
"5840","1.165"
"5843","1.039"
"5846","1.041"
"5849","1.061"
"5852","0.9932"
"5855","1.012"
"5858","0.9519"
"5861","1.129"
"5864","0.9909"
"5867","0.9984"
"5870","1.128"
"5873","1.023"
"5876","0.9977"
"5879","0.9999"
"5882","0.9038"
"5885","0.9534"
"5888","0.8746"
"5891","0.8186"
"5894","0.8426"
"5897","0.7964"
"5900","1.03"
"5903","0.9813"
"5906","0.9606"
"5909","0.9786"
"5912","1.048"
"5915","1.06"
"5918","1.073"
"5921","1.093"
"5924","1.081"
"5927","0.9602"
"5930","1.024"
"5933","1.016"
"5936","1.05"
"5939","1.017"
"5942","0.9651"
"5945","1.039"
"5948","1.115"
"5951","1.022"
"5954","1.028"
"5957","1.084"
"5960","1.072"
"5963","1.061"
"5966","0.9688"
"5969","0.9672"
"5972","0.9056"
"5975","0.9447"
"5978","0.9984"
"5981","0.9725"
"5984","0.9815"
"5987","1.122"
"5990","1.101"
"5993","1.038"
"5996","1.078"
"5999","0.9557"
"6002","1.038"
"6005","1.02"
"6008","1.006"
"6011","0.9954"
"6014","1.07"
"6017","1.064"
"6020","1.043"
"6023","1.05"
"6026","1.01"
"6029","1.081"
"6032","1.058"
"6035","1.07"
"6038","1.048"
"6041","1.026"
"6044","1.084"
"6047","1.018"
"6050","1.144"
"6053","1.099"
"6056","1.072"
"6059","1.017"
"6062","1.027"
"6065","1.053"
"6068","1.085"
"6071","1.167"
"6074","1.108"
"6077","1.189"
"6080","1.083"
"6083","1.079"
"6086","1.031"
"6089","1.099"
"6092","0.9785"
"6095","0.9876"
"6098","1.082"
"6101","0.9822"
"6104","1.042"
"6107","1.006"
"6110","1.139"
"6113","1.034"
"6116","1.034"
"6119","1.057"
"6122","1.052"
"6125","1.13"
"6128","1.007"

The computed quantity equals 0.06 mag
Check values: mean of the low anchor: 1.09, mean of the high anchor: 1.07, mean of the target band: 1.02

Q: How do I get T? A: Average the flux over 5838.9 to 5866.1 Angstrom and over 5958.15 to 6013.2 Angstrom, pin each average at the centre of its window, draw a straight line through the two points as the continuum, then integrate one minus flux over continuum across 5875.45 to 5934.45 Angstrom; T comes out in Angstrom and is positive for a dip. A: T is 3.2 Angstrom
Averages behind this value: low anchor 1.04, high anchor 1.01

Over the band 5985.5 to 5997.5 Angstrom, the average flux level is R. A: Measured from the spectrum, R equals 1.08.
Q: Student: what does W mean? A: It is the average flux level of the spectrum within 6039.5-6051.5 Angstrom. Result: 1.07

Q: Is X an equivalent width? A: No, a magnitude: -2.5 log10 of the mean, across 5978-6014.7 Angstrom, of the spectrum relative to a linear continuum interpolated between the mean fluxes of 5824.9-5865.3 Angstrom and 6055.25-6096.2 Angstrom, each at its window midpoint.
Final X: 0.04 mag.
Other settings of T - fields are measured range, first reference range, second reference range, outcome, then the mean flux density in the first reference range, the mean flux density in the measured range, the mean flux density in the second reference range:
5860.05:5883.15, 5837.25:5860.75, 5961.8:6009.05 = 0.4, 1.05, 1.02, 1.01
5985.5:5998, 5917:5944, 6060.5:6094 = -0.3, 1.03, 1.08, 1.08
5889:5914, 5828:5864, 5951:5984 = 2.4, 1.06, 0.933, 1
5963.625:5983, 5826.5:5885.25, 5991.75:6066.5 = 1.5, 1.04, 0.965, 1.05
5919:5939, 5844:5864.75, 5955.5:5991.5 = -0.3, 1.03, 1.04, 1.01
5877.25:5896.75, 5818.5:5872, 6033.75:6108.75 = 3.1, 1.07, 0.894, 1.06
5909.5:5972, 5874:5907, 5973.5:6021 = -3.9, 0.924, 1.03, 1.03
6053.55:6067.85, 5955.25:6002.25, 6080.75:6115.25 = -0.2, 1.02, 1.05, 1.04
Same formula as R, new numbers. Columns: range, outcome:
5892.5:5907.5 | 0.922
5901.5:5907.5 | 0.971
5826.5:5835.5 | 1.1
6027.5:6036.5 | 1.07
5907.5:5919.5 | 1.04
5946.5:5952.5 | 1.07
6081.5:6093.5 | 1.05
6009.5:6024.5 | 1.04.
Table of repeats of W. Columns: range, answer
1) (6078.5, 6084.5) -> 1.08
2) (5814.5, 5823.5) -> 1.05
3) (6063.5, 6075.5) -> 1.1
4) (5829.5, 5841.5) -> 1.13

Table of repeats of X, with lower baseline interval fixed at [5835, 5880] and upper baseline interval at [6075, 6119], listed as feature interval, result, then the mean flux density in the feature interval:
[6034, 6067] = -0.01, 1.06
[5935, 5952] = 0.01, 1.03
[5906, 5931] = 0.01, 1.04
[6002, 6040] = 0.01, 1.04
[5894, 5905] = 0.13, 0.924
